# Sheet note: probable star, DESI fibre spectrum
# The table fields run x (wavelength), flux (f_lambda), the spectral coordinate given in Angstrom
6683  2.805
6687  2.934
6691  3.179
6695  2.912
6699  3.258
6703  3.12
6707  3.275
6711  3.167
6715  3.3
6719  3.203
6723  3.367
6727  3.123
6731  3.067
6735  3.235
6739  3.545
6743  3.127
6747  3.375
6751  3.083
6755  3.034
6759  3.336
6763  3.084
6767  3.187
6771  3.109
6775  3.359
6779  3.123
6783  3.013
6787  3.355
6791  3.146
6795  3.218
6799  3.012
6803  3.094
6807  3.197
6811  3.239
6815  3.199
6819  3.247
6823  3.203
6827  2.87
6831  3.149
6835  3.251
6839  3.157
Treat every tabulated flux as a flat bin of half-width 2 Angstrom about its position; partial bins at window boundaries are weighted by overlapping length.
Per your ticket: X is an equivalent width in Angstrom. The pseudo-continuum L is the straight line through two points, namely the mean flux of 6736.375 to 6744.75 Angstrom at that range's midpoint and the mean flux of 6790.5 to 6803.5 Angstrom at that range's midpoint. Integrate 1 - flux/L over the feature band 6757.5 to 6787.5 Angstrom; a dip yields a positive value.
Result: 0.24 Angstrom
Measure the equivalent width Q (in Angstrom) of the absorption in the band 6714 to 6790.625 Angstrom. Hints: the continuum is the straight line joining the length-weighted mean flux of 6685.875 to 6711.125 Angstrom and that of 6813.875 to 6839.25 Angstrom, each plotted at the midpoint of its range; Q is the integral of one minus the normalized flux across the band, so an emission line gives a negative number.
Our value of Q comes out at -1.8 Angstrom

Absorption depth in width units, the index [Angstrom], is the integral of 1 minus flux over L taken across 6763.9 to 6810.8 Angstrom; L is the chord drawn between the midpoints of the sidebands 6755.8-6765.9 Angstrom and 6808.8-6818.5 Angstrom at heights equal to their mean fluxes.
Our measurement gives 0.6 Angstrom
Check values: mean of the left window 3.19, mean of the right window 3.22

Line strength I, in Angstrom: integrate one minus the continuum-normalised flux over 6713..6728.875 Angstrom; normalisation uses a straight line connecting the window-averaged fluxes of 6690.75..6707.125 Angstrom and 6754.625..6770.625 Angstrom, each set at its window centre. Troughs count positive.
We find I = -0.5 Angstrom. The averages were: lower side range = 3.13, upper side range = 3.17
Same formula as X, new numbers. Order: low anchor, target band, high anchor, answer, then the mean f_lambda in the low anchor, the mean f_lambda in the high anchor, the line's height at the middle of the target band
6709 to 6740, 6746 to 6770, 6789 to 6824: 0.31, 3.24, 3.17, 3.21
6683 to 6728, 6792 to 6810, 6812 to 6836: 0.09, 3.15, 3.15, 3.15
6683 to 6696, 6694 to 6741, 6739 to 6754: -1.74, 2.98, 3.23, 3.11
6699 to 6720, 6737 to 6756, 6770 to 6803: -0.30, 3.22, 3.16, 3.19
